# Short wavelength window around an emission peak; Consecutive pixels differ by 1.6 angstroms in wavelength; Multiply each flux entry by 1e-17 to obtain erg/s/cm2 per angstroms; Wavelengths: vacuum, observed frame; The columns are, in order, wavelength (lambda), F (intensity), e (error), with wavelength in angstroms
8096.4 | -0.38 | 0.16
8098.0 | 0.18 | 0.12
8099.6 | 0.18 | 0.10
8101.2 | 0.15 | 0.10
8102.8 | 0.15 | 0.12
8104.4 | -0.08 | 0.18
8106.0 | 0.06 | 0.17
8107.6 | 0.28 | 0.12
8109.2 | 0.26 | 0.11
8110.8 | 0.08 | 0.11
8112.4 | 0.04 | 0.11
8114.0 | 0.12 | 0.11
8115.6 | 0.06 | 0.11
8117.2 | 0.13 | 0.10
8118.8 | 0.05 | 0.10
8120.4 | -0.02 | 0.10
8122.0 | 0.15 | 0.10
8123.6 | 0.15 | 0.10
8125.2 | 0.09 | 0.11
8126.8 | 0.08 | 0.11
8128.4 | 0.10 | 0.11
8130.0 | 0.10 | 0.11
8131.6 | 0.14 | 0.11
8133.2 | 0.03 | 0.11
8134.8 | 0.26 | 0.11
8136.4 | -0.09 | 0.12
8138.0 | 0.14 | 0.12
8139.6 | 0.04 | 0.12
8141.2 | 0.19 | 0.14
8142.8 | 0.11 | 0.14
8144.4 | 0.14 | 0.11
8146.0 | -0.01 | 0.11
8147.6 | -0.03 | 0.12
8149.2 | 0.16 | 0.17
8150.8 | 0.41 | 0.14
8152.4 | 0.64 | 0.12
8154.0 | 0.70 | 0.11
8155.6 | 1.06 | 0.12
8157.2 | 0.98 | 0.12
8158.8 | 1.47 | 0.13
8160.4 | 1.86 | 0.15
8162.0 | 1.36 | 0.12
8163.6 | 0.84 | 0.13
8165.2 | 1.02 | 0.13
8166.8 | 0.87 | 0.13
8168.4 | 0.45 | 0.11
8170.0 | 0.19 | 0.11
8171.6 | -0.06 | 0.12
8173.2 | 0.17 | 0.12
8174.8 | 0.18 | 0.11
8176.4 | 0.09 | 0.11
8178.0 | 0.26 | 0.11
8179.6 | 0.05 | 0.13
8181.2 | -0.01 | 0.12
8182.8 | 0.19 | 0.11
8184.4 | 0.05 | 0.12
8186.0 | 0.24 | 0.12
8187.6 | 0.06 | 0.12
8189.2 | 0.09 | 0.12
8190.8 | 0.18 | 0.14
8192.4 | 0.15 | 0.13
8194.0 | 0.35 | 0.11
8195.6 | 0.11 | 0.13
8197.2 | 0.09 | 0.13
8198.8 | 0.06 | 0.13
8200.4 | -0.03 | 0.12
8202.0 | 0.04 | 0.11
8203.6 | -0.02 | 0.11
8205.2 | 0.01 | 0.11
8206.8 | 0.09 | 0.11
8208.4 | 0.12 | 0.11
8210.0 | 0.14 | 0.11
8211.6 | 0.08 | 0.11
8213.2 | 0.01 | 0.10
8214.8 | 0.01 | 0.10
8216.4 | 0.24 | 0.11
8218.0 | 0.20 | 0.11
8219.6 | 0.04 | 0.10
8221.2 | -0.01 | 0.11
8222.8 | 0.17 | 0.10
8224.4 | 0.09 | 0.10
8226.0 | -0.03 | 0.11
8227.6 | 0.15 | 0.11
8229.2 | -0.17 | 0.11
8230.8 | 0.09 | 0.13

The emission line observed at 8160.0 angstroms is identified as [O II] 3727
